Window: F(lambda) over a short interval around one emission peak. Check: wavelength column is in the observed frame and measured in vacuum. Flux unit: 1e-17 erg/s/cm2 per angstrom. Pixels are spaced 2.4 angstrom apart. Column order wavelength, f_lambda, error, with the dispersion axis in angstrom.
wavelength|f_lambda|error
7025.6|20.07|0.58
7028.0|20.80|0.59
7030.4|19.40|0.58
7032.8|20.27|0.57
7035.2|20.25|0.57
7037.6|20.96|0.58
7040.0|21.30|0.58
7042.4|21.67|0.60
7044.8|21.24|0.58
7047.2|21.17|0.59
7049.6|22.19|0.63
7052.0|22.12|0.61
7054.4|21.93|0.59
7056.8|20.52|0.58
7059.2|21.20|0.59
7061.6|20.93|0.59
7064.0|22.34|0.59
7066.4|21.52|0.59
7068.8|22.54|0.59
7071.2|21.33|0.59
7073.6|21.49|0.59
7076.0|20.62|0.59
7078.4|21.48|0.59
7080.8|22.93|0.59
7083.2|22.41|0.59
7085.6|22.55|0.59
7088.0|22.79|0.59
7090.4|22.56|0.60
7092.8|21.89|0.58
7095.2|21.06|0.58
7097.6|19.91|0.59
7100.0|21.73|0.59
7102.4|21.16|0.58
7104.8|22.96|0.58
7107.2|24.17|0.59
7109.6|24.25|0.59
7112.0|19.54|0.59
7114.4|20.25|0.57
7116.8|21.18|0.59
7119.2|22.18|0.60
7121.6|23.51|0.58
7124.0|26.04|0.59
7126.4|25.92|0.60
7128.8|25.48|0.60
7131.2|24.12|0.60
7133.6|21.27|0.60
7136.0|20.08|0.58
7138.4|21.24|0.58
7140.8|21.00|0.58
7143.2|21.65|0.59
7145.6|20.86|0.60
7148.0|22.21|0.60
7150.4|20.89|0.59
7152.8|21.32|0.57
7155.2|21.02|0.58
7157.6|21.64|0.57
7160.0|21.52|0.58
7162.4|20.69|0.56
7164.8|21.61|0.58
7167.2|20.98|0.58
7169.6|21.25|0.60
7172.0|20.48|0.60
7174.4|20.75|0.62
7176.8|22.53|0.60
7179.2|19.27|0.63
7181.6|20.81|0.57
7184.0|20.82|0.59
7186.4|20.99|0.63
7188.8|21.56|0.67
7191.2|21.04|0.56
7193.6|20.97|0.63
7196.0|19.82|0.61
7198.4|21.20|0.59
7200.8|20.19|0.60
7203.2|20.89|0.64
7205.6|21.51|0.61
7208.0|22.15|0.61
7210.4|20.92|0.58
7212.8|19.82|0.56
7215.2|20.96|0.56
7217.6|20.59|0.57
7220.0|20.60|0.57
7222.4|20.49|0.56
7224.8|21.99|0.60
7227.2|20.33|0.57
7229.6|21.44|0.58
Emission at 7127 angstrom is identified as [N II]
